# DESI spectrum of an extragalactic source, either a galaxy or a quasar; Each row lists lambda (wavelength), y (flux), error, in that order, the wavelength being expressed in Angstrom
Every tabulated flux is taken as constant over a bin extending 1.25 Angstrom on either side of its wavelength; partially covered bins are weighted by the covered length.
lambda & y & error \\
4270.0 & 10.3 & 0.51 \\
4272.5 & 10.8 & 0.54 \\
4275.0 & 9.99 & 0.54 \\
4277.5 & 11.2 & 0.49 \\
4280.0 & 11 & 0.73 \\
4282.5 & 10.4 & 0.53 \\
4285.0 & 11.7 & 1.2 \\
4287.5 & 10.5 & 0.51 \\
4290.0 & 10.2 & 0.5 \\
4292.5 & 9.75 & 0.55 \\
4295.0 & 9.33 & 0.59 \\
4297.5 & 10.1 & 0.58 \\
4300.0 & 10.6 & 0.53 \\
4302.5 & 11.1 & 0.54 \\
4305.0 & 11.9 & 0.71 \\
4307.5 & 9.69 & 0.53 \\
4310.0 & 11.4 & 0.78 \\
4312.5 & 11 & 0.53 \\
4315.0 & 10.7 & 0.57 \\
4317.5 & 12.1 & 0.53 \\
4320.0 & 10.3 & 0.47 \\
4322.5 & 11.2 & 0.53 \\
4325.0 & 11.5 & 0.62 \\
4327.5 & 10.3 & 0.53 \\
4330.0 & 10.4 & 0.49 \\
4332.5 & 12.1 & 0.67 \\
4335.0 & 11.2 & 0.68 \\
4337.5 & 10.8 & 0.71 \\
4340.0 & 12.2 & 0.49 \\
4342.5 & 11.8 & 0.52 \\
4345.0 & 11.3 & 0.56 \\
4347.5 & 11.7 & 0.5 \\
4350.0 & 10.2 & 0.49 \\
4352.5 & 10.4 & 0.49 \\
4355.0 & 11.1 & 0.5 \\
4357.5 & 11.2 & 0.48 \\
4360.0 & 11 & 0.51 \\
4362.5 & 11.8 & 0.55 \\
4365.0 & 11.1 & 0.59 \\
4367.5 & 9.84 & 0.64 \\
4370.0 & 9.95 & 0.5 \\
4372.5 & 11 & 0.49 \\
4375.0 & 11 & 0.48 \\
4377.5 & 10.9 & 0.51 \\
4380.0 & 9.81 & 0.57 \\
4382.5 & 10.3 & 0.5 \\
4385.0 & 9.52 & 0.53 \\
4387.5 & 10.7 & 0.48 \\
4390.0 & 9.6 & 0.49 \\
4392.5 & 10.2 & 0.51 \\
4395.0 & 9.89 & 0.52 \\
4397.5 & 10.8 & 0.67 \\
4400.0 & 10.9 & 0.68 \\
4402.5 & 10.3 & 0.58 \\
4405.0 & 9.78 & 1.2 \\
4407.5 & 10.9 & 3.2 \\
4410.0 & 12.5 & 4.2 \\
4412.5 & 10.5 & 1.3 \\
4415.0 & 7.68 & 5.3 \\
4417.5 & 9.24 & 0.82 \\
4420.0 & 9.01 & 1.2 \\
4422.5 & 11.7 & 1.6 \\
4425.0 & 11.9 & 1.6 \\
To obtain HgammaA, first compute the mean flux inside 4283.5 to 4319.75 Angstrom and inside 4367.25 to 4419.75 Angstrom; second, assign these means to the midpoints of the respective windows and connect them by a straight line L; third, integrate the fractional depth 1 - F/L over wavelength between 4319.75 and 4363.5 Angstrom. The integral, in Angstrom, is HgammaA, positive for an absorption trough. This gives -2.72 Angstrom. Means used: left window 10.7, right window 10.2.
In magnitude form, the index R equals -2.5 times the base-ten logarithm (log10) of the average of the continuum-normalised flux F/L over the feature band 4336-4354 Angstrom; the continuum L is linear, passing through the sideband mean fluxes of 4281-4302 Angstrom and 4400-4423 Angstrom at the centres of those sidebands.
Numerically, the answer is -0.09 mag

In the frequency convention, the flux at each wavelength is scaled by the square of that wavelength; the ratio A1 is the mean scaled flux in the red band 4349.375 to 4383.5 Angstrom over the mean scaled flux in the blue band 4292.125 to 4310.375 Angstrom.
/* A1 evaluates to 1.05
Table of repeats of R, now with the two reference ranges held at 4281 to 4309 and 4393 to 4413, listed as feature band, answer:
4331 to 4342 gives -0.10 mag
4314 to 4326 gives -0.06 mag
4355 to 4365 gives -0.07 mag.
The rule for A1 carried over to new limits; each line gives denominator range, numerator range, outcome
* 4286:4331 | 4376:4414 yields 1.02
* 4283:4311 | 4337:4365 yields 1.09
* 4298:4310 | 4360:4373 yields 1.02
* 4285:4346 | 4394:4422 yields 0.97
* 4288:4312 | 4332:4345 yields 1.12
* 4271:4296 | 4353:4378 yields 1.08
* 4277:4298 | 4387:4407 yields 1.03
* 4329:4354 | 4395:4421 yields 0.93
